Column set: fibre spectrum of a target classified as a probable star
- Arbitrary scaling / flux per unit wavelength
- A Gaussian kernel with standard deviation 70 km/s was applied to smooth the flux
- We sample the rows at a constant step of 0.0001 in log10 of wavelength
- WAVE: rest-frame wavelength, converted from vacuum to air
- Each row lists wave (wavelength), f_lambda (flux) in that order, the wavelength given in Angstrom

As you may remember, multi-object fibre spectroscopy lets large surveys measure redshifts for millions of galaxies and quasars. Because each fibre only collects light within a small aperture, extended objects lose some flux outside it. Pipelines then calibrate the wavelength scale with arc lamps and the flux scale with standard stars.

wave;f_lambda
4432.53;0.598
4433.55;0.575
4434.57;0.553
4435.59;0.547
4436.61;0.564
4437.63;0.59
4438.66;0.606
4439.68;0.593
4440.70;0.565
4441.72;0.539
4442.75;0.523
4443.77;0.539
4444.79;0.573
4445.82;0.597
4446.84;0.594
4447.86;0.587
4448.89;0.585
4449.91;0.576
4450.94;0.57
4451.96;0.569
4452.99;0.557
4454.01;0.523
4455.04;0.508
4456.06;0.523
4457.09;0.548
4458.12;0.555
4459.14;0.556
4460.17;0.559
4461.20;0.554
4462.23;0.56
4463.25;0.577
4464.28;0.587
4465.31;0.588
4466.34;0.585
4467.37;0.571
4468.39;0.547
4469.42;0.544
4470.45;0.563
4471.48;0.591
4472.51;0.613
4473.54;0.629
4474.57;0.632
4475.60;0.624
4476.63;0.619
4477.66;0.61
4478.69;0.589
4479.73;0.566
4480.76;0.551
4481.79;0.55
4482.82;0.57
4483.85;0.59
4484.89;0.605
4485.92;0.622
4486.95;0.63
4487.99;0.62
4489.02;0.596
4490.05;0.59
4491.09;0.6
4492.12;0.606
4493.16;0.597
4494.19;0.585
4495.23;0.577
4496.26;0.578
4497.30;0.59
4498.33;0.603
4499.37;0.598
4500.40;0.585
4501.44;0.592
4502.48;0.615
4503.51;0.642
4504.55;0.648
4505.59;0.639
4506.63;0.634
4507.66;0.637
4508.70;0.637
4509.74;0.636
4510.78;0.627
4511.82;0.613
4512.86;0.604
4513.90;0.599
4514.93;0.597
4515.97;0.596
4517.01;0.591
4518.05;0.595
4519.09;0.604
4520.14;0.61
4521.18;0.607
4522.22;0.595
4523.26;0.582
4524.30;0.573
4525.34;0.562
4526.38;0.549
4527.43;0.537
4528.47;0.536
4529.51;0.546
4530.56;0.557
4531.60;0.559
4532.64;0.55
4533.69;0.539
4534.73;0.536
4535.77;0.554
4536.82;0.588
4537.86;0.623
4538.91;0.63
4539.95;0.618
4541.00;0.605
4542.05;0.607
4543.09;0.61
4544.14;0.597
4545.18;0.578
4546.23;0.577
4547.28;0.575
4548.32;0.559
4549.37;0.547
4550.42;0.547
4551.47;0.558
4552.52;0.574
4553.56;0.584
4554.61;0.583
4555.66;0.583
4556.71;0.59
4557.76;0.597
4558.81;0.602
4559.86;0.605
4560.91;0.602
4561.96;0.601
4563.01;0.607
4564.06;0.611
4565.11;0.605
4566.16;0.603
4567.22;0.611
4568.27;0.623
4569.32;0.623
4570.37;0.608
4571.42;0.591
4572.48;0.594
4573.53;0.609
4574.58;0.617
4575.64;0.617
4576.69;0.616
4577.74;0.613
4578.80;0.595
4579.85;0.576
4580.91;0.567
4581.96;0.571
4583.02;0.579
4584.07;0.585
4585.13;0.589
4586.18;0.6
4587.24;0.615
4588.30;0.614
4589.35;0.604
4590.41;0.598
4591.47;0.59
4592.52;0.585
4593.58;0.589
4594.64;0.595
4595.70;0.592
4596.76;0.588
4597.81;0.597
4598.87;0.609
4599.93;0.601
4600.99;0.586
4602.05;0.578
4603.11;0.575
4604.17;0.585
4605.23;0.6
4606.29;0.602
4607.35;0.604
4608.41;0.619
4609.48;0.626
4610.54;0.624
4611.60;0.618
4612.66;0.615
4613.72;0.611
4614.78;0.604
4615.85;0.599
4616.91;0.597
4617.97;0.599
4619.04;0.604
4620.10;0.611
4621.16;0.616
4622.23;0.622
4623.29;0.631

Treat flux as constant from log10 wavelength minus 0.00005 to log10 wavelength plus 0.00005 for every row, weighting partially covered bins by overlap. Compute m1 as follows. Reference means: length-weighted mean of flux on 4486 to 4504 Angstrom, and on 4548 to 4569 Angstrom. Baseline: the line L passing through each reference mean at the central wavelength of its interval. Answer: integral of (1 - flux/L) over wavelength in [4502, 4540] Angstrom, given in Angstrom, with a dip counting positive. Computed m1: 0.2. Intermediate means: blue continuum 0.601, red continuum 0.59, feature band 0.593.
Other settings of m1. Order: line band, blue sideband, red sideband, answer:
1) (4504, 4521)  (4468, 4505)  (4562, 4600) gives -0.5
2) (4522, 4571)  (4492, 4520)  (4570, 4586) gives 1.4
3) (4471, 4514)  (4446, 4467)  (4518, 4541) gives -2.8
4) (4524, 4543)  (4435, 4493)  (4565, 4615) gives 0.6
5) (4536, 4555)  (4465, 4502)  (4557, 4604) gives 0.3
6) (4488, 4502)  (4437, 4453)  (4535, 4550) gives -0.3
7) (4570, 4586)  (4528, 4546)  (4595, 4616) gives -0.1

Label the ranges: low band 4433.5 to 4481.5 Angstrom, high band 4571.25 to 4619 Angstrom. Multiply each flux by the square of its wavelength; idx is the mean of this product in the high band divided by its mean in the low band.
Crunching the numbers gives 1.11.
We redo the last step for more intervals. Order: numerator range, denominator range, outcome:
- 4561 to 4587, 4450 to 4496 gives 1.08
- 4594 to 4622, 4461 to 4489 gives 1.08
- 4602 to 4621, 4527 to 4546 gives 1.08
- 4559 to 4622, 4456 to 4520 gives 1.06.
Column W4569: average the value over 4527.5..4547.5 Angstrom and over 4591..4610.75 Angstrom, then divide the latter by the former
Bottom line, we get 1.03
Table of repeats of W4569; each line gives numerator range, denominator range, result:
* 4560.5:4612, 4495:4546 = 1.01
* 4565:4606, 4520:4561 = 1.03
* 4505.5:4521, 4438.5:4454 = 1.08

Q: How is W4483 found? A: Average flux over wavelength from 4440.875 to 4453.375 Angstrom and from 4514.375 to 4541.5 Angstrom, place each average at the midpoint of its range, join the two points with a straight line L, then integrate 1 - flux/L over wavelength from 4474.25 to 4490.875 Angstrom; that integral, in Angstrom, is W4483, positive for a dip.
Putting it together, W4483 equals -0.7 Angstrom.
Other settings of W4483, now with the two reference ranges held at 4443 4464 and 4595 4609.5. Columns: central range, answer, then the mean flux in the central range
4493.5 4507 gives -0.8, 0.606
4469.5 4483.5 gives -0.6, 0.591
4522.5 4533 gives 0.4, 0.556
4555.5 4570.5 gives -0.5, 0.605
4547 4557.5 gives 0.2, 0.571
